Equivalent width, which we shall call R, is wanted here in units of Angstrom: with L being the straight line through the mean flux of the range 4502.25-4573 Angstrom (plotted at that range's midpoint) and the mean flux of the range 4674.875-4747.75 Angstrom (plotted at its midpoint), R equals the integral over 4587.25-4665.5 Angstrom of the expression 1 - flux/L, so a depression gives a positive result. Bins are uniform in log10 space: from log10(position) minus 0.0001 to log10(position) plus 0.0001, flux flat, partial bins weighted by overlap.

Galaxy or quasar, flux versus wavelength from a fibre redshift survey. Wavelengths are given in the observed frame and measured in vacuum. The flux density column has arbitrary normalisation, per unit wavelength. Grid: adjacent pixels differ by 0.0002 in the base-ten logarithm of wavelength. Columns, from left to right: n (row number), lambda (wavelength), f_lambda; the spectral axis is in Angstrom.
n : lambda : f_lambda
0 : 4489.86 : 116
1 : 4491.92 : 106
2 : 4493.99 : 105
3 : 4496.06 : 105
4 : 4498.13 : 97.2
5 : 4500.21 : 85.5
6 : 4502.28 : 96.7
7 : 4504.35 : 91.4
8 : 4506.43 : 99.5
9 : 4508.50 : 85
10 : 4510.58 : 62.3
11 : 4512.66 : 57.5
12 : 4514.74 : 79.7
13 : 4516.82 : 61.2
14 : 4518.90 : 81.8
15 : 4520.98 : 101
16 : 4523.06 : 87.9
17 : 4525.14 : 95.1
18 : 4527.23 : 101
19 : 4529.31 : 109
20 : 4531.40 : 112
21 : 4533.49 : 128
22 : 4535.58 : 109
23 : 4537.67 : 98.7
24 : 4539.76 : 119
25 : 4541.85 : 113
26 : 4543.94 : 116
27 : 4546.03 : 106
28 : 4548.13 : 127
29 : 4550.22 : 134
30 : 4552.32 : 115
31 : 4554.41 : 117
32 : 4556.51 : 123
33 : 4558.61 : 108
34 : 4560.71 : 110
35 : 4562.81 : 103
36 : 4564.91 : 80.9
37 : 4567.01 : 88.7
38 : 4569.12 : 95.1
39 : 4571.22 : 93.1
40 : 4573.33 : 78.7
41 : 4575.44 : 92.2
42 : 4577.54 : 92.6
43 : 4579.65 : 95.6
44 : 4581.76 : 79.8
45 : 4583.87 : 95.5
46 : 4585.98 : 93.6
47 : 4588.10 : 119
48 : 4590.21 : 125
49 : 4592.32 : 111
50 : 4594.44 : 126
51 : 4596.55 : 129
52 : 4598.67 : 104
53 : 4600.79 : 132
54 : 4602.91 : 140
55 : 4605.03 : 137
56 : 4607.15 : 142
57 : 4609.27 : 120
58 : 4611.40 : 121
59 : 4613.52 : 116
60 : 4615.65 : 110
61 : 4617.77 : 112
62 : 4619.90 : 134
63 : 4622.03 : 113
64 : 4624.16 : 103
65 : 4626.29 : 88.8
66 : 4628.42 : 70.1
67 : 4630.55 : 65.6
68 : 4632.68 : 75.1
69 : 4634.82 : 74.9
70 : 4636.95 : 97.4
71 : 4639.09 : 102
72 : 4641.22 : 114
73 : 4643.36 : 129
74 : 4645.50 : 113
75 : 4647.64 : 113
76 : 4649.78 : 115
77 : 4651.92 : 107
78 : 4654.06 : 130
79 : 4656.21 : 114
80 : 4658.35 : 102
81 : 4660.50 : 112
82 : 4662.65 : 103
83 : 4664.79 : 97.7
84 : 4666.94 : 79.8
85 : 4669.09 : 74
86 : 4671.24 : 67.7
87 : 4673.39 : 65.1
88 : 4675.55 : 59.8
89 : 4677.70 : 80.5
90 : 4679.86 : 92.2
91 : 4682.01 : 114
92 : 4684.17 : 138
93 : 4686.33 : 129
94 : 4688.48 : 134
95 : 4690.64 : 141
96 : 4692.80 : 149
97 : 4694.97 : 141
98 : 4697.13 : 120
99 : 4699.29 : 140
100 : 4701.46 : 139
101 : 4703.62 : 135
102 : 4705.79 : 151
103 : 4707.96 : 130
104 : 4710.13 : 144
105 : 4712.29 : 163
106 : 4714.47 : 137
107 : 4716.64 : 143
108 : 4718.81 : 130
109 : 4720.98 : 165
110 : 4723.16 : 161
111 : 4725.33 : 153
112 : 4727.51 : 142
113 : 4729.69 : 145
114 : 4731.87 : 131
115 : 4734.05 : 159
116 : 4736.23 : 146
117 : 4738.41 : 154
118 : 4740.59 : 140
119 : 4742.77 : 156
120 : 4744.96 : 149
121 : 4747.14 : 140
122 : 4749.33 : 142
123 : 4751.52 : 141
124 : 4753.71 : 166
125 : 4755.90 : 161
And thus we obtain 4.81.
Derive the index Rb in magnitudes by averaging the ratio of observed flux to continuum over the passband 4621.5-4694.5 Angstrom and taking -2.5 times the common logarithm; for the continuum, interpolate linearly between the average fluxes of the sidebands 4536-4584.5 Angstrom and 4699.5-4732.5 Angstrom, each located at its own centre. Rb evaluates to 0.258 mag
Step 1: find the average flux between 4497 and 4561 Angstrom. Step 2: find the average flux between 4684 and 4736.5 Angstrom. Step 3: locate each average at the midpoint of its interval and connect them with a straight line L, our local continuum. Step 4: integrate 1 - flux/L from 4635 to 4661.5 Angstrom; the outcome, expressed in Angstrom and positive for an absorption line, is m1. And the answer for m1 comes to 3.6 Angstrom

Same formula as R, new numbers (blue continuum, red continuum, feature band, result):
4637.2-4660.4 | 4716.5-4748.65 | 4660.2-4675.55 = 4.9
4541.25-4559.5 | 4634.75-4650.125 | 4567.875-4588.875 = 4.0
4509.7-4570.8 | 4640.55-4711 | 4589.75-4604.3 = -2.4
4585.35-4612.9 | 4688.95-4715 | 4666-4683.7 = 7.2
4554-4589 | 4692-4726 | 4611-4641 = 4.3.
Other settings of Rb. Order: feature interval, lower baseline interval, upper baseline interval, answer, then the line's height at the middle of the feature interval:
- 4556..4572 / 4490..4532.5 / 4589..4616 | 0.11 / 111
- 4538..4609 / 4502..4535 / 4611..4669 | -0.15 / 96.5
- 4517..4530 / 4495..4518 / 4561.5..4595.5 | -0.07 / 87.1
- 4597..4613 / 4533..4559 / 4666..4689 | -0.20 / 106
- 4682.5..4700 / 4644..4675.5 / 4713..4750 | -0.14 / 120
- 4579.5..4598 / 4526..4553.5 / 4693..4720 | 0.12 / 122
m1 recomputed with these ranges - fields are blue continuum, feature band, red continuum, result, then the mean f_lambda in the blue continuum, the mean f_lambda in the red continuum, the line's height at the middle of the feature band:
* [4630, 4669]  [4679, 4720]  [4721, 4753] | -2.3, 102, 148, 128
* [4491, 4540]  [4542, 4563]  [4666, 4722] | -3.4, 94.3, 122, 100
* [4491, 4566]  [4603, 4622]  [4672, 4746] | -1.3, 101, 134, 116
